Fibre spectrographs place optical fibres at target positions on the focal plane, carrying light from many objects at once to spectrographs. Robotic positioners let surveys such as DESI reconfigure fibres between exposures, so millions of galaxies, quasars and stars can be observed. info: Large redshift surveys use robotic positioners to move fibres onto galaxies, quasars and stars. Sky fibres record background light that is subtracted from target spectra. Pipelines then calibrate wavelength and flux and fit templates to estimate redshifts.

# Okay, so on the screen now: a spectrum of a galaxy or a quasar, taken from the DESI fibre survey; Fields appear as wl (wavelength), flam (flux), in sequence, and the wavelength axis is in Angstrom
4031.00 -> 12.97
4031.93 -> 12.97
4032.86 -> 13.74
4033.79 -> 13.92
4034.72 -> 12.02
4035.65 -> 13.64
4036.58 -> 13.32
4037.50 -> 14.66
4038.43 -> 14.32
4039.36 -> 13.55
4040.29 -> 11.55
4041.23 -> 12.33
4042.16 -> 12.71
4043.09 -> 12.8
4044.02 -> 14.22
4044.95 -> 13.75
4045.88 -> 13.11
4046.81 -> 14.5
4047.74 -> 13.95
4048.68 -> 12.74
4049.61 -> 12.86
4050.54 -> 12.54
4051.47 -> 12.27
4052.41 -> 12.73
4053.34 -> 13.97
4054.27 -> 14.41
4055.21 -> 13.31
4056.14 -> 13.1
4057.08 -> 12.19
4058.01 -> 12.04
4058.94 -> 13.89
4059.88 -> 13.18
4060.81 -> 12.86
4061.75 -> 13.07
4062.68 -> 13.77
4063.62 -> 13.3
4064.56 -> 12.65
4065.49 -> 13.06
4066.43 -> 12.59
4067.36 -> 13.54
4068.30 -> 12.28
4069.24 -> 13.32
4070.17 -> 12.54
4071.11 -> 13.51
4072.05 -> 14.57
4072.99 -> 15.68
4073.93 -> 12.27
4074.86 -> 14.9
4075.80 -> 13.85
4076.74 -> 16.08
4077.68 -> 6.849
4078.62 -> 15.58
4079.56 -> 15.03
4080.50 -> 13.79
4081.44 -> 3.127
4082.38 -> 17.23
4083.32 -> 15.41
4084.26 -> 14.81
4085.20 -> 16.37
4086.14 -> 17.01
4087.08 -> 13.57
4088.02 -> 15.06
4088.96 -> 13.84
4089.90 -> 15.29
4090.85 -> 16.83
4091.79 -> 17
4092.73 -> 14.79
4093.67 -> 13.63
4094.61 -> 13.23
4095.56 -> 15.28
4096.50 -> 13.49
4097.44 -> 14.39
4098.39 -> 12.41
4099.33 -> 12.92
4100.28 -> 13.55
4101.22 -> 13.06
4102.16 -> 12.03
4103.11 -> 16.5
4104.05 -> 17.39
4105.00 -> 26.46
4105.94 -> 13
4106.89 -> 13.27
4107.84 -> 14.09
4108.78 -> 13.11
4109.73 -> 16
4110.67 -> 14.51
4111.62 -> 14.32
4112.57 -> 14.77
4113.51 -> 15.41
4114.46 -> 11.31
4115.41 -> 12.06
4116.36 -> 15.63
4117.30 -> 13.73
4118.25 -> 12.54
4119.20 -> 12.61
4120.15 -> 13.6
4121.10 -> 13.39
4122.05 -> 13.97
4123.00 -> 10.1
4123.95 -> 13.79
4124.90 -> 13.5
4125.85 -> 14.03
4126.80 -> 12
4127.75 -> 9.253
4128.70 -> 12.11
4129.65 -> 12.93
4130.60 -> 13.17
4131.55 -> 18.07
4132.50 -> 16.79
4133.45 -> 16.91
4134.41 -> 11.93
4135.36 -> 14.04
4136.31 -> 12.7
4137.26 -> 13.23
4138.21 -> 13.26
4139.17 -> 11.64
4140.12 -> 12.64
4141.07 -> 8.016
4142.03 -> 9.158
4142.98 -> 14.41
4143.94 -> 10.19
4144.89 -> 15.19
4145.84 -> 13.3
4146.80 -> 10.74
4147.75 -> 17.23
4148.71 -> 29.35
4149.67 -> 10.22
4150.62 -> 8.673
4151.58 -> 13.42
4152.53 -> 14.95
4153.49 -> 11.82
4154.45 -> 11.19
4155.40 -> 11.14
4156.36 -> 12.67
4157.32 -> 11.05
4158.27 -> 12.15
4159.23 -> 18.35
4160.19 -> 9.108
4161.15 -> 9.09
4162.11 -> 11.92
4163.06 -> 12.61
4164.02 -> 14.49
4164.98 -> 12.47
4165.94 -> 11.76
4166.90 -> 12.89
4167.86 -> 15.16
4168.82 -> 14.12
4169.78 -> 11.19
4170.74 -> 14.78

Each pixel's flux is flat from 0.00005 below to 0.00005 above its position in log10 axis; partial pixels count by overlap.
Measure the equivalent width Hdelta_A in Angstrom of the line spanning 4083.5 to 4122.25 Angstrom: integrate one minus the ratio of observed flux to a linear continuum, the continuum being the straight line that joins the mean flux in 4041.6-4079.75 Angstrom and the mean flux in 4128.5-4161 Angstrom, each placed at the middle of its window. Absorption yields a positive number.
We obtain -3.7 Angstrom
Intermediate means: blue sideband 13.3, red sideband 13.3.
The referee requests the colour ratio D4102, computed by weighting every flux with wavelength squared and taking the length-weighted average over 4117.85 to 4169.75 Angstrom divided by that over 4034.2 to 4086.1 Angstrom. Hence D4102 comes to 1.0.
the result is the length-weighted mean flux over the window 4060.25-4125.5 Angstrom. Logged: 14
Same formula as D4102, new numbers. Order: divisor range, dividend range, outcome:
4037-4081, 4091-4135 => 1.09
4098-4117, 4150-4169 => 0.87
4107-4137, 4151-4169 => 0.94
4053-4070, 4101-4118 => 1.16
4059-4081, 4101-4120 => 1.11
